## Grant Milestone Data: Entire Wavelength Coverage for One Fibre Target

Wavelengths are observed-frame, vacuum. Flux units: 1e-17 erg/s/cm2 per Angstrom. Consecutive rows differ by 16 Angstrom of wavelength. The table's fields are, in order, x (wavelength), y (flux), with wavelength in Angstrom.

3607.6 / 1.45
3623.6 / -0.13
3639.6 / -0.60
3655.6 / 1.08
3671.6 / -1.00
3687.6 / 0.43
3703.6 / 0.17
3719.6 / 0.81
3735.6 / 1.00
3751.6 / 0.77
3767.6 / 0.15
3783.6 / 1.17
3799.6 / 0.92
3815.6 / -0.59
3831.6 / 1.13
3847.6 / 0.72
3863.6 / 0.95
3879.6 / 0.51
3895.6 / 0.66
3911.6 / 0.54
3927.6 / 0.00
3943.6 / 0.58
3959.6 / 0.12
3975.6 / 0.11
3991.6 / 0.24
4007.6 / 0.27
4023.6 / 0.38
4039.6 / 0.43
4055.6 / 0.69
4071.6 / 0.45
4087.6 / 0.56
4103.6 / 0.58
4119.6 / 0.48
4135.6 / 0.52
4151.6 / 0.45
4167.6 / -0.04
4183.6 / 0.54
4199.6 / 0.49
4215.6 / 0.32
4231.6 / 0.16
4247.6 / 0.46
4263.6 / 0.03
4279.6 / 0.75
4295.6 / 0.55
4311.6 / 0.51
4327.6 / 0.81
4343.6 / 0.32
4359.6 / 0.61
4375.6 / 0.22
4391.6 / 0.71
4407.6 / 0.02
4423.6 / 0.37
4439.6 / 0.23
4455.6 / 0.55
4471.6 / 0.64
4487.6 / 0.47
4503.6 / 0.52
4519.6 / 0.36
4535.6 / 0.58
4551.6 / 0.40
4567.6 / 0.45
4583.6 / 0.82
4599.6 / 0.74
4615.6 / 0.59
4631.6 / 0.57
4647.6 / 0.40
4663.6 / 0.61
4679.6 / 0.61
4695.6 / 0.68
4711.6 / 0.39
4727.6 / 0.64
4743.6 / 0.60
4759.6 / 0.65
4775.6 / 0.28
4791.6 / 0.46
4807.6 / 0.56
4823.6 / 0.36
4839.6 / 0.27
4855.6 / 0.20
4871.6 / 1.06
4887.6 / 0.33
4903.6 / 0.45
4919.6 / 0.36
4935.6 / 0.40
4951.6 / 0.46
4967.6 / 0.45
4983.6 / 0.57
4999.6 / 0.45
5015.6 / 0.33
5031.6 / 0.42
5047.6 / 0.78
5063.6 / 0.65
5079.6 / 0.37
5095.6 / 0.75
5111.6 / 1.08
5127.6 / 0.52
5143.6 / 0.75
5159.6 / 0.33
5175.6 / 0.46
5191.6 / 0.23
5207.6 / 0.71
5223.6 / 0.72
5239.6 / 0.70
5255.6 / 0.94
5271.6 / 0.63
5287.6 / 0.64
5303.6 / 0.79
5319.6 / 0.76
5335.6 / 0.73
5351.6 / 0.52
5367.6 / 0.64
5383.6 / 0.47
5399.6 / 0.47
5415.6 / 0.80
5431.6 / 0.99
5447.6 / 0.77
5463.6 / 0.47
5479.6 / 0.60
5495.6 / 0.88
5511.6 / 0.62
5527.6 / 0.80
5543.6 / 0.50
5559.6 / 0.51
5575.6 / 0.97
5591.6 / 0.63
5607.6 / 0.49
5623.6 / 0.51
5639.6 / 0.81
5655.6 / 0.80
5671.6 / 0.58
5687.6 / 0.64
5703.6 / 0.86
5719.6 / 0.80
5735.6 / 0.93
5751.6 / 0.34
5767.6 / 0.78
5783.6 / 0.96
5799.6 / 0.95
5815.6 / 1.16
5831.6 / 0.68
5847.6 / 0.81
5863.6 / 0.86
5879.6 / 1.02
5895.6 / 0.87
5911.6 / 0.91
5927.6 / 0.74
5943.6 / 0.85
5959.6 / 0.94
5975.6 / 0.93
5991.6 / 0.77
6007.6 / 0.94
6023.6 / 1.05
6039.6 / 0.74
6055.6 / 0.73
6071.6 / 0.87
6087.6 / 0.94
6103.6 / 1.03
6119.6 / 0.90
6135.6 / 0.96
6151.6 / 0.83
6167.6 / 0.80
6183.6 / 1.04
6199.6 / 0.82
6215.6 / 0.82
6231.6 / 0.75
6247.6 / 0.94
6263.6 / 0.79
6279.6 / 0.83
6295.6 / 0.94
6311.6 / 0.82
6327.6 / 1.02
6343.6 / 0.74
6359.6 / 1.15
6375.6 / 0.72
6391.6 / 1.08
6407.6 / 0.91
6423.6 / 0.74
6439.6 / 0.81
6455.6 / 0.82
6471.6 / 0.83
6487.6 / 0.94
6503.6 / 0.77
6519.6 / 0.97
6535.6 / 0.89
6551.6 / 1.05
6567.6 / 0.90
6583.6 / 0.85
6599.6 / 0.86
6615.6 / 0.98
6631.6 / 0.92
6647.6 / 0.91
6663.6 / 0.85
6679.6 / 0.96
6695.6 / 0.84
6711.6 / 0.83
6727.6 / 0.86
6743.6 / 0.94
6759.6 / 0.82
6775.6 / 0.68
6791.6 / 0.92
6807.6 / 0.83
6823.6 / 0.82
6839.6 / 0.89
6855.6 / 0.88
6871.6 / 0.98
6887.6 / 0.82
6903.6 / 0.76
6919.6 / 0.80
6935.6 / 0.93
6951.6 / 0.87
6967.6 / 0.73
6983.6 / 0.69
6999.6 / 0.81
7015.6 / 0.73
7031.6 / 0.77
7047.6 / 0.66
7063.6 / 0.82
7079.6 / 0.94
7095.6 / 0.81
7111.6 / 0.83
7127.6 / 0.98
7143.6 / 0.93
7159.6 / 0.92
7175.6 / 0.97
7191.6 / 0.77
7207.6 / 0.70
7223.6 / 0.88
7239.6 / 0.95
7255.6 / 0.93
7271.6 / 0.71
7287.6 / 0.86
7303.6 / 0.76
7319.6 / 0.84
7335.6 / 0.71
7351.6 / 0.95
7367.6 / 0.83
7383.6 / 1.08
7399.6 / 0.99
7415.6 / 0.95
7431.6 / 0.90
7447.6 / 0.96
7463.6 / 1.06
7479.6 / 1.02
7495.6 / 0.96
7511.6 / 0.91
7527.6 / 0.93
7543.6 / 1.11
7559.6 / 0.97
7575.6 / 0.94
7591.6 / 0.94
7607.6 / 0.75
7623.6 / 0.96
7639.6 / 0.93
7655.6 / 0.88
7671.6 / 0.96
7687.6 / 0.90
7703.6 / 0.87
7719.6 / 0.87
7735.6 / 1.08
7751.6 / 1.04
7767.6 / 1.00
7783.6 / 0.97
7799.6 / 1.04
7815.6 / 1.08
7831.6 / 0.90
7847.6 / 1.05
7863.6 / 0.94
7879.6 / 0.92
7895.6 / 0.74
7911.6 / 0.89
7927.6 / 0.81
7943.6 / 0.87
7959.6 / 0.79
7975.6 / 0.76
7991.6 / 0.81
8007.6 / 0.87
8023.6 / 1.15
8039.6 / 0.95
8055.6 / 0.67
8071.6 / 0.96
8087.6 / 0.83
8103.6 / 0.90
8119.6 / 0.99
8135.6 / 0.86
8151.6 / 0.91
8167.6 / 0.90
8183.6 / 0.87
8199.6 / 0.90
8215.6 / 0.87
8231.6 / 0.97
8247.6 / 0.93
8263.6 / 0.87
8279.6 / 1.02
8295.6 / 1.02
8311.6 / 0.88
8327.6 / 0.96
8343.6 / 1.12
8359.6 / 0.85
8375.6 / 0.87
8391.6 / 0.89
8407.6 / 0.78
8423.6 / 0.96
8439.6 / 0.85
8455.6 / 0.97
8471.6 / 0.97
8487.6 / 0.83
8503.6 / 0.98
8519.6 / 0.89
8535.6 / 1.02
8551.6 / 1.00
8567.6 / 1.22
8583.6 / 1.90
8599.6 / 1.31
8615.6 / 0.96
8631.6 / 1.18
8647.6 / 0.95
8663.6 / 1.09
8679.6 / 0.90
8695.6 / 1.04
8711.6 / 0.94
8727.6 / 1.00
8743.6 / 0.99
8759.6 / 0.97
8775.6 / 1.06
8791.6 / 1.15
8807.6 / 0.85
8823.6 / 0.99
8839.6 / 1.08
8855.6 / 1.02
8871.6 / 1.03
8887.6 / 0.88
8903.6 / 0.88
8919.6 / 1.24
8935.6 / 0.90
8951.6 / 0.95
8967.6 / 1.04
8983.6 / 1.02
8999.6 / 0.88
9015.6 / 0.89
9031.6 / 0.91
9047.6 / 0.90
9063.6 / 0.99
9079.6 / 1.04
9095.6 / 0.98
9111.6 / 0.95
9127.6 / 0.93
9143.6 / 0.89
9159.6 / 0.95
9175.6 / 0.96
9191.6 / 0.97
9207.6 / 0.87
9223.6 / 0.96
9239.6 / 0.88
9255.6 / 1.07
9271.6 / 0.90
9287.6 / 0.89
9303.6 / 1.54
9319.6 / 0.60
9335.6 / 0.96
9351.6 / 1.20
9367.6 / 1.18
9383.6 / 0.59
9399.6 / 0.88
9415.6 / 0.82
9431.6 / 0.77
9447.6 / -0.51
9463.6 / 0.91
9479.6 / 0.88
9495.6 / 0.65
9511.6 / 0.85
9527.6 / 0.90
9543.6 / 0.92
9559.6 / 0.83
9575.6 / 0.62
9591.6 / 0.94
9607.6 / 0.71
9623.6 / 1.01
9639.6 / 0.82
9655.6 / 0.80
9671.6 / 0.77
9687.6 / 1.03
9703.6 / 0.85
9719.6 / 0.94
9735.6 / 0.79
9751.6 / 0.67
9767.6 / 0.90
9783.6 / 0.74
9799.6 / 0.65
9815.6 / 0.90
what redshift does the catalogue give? 0.31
